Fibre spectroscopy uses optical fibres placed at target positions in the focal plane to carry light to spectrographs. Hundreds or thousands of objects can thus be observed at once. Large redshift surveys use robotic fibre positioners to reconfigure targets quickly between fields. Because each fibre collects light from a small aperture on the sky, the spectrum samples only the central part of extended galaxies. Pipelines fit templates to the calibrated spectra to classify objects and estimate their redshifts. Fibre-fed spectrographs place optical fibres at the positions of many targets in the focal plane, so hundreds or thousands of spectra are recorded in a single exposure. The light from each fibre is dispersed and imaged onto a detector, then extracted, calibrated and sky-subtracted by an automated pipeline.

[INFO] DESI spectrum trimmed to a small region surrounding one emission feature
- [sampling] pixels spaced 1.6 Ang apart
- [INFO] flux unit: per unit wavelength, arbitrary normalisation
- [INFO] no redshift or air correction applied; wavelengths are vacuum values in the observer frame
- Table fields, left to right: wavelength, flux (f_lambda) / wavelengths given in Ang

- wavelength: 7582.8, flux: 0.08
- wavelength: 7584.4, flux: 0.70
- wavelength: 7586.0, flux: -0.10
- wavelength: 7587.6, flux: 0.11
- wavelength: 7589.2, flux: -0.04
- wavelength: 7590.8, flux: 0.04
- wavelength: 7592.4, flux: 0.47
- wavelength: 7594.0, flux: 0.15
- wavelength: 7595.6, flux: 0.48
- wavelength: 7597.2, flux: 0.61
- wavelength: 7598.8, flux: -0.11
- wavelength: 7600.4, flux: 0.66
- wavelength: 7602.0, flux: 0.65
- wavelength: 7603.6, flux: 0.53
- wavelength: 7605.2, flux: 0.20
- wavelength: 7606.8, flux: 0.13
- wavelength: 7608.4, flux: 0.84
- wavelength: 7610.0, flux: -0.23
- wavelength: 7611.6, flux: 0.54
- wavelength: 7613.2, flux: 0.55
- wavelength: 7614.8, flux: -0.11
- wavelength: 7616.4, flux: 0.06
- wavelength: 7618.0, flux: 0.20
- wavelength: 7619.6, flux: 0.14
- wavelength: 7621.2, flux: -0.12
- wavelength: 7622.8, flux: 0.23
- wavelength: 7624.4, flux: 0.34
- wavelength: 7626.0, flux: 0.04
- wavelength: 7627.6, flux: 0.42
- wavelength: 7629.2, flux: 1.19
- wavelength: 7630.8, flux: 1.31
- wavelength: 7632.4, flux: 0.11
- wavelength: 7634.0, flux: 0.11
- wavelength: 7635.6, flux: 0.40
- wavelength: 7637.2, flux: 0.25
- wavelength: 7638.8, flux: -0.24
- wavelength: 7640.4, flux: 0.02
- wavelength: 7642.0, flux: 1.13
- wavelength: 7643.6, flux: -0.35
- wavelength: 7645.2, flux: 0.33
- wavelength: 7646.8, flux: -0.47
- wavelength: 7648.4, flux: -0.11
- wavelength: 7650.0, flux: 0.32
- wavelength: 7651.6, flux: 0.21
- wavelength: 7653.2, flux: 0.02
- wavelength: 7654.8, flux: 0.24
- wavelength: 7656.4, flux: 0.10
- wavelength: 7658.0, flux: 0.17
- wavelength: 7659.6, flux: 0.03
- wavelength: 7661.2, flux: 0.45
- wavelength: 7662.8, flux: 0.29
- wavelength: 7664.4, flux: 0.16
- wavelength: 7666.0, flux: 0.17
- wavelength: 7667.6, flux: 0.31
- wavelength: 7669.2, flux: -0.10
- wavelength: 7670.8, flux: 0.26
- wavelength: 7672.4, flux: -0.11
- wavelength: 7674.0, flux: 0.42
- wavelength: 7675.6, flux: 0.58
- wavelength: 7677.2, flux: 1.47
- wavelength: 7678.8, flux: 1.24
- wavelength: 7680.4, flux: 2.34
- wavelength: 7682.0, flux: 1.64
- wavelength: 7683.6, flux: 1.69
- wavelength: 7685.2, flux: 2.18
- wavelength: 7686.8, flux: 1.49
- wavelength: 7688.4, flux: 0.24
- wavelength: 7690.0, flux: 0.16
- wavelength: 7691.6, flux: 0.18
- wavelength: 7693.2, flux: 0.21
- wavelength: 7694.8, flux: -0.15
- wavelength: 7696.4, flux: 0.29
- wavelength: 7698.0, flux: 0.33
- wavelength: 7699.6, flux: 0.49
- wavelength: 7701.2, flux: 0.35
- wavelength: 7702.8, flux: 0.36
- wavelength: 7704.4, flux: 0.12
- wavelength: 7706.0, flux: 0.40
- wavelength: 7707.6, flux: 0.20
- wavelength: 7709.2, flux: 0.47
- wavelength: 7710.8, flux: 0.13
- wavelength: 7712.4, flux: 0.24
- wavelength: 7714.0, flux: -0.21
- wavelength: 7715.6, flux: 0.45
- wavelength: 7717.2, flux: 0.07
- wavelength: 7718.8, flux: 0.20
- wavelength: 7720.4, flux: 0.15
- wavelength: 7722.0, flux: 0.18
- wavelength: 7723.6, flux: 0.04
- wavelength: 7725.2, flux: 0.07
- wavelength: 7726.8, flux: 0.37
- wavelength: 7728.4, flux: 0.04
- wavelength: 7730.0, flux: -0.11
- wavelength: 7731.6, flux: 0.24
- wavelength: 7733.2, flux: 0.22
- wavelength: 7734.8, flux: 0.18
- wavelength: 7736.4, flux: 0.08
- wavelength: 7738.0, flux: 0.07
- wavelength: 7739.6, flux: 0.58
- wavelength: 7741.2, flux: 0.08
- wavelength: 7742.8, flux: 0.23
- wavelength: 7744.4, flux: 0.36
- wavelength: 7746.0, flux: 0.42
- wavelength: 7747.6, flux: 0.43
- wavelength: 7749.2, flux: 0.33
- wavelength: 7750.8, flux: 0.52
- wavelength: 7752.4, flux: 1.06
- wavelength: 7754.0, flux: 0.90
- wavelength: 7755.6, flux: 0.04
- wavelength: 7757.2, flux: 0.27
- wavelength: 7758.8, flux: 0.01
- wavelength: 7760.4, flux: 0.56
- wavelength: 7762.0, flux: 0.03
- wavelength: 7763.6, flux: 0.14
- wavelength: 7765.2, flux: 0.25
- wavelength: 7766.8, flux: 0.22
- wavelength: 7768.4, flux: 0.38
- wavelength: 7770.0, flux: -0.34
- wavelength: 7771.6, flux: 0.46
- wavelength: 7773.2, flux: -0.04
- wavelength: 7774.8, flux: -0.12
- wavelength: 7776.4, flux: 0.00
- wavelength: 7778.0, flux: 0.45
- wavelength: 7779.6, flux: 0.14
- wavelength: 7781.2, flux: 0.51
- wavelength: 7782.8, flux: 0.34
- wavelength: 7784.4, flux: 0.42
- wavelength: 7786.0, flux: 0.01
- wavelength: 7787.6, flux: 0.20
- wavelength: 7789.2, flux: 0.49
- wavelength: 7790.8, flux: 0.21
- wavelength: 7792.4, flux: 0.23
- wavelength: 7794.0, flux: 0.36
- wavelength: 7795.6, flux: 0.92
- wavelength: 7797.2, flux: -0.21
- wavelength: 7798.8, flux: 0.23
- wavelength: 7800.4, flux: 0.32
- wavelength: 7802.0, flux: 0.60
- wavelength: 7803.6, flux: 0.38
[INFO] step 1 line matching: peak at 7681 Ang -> [O II]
